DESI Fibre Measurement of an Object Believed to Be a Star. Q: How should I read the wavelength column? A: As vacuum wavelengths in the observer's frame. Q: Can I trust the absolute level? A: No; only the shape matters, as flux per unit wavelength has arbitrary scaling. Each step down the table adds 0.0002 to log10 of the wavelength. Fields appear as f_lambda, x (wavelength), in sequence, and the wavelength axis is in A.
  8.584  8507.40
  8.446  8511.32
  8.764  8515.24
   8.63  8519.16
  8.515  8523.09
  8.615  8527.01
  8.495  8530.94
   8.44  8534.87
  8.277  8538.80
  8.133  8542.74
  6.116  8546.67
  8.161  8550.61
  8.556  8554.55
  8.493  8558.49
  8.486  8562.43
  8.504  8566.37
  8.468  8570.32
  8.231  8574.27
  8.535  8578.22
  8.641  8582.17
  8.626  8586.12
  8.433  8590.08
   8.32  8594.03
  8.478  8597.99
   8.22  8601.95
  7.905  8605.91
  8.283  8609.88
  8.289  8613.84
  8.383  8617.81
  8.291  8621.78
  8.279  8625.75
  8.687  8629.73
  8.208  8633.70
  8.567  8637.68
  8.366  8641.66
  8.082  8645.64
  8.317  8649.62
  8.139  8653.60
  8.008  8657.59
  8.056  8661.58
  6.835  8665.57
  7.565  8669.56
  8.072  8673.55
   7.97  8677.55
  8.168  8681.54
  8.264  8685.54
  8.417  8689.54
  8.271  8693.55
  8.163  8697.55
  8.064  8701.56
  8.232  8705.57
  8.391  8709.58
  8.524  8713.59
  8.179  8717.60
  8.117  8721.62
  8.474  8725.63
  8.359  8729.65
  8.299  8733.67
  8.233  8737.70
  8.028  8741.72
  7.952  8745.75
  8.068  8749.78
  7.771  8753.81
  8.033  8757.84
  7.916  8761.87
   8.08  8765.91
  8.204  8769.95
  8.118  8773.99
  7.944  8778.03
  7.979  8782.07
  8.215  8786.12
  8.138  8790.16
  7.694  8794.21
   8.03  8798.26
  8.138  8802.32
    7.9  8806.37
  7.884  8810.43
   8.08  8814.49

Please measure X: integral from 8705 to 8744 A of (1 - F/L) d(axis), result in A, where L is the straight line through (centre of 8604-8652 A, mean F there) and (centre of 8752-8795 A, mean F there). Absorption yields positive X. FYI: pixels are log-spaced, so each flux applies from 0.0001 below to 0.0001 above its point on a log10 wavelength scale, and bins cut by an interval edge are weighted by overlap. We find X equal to -0.8 A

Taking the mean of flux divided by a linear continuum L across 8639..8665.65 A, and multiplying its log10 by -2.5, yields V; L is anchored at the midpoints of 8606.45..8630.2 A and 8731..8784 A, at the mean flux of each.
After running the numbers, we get 0.02 mag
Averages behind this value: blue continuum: 8.32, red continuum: 8.05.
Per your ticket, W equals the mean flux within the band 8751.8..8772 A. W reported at 8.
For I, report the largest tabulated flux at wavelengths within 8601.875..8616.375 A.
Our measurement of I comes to 8.289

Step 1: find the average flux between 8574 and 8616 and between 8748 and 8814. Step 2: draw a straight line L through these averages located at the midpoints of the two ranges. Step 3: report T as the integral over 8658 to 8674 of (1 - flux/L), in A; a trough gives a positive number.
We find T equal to 1.2 A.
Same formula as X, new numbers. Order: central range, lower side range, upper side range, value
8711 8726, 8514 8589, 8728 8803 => -0.3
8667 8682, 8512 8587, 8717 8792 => 0.6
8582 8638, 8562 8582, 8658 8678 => -1.4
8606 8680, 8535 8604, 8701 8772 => 0.9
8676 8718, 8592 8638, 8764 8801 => -0.3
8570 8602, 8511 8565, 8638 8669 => -1.1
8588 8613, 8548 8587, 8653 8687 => -0.1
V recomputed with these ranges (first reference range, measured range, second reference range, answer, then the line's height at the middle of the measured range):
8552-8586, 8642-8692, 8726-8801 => 0.036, 8.28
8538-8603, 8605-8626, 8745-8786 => -0.005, 8.22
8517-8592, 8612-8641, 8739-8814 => -0.020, 8.23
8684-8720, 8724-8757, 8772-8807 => 0.003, 8.16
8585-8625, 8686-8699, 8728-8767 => -0.016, 8.16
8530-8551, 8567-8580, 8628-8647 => -0.047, 8.06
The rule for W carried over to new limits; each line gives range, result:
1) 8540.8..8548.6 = 7.13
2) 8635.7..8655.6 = 8.29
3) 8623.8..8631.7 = 8.48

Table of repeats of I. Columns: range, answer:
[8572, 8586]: 8.641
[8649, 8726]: 8.524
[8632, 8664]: 8.567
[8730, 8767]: 8.299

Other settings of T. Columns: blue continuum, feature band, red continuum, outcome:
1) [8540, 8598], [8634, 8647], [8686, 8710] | -0.1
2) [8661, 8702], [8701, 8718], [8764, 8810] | -0.7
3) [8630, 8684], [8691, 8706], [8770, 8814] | -0.3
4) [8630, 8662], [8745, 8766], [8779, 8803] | 0.3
